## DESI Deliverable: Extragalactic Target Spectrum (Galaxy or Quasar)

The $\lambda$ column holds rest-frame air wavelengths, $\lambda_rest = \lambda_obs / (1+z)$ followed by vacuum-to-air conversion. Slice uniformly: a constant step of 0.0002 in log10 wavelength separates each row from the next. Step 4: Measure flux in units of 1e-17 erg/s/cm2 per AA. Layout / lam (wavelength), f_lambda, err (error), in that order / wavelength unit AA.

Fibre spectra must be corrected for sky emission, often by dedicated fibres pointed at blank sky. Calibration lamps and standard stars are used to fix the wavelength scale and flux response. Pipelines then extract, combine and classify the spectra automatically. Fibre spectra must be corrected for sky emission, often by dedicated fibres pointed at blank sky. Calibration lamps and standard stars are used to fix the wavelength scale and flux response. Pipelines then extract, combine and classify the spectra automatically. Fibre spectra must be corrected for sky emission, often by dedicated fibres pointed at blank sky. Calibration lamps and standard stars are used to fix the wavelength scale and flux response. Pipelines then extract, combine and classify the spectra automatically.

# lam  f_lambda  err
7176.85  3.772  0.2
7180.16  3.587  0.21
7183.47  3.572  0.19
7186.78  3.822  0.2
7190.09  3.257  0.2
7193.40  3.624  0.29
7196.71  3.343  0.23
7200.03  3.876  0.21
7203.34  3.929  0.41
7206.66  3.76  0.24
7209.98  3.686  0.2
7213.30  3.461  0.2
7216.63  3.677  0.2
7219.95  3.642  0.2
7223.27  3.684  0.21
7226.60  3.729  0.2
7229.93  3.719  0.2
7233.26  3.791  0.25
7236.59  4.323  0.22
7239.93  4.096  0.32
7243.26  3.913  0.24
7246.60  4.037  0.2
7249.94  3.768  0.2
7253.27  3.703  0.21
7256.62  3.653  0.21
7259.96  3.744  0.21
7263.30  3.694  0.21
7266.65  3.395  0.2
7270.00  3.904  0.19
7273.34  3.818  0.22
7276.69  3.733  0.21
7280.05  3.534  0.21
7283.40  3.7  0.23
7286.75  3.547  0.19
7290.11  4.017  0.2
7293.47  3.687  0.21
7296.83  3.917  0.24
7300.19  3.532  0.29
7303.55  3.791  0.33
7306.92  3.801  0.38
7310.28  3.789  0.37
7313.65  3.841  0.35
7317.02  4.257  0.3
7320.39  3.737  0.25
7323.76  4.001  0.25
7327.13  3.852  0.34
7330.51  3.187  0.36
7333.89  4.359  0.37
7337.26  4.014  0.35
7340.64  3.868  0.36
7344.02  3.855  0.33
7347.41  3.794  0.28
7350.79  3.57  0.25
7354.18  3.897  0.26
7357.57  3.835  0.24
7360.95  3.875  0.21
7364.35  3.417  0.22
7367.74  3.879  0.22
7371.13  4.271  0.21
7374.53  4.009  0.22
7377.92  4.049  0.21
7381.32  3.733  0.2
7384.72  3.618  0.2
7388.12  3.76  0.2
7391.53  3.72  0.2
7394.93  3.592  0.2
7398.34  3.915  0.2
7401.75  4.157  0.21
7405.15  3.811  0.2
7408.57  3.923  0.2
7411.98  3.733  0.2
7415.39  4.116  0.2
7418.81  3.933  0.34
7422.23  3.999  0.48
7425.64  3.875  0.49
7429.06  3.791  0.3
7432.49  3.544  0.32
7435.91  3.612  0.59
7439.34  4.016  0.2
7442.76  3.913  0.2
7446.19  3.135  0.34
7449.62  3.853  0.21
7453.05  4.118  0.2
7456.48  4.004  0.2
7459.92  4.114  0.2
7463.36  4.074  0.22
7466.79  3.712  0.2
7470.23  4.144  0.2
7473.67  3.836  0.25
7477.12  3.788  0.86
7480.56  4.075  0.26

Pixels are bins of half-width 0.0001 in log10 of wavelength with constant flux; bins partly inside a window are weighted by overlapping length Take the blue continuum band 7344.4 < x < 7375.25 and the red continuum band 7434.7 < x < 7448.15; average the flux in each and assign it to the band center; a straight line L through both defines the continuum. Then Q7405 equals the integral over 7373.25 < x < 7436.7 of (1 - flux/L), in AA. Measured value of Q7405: -1.58 AA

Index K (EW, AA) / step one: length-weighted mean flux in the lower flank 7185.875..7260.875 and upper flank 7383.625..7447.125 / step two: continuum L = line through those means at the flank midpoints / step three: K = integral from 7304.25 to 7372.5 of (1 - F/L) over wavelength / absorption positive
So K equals -1.22 AA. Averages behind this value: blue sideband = 3.75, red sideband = 3.81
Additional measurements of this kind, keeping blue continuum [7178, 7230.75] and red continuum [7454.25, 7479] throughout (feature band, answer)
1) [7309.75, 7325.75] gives -0.6 AA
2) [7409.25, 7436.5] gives 0.5 AA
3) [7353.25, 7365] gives 0.2 AA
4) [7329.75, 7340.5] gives -0.3 AA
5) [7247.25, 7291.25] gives 0.1 AA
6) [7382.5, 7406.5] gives 0.5 AA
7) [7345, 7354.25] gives 0.2 AA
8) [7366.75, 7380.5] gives -0.7 AA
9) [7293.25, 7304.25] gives 0.1 AA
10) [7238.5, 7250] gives -0.9 AA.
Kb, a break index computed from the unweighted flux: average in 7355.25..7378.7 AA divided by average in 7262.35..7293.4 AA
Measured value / 1.05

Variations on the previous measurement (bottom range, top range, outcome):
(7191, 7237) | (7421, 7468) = 1.04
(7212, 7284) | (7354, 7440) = 1.02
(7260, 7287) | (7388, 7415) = 1.05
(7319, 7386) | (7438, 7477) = 1.01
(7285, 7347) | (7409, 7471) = 1.01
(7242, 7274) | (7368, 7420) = 1.03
